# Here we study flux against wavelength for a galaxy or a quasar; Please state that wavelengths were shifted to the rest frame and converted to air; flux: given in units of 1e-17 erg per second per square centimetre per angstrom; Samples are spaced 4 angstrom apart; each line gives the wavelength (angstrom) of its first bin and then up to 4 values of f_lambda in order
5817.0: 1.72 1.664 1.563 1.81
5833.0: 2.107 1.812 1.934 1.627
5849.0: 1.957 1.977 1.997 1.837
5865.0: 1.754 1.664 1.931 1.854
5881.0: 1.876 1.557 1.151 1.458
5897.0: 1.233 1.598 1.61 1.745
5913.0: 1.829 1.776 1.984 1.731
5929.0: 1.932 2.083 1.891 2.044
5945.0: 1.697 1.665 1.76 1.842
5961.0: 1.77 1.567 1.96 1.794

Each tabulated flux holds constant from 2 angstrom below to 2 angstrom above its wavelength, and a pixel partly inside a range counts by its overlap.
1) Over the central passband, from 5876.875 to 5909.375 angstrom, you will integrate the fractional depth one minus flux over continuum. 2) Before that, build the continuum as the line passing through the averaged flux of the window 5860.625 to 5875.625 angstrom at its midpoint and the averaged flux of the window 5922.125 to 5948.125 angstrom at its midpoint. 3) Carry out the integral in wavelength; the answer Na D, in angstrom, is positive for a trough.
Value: 5.2 angstrom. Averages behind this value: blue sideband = 1.79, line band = 1.54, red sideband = 1.89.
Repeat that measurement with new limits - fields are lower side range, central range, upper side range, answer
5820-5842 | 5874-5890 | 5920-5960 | 1.5 angstrom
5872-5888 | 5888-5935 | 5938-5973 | 2.2 angstrom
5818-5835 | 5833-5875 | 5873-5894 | -3.9 angstrom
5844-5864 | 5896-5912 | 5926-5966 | 2.3 angstrom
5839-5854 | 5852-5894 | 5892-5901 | -3.0 angstrom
